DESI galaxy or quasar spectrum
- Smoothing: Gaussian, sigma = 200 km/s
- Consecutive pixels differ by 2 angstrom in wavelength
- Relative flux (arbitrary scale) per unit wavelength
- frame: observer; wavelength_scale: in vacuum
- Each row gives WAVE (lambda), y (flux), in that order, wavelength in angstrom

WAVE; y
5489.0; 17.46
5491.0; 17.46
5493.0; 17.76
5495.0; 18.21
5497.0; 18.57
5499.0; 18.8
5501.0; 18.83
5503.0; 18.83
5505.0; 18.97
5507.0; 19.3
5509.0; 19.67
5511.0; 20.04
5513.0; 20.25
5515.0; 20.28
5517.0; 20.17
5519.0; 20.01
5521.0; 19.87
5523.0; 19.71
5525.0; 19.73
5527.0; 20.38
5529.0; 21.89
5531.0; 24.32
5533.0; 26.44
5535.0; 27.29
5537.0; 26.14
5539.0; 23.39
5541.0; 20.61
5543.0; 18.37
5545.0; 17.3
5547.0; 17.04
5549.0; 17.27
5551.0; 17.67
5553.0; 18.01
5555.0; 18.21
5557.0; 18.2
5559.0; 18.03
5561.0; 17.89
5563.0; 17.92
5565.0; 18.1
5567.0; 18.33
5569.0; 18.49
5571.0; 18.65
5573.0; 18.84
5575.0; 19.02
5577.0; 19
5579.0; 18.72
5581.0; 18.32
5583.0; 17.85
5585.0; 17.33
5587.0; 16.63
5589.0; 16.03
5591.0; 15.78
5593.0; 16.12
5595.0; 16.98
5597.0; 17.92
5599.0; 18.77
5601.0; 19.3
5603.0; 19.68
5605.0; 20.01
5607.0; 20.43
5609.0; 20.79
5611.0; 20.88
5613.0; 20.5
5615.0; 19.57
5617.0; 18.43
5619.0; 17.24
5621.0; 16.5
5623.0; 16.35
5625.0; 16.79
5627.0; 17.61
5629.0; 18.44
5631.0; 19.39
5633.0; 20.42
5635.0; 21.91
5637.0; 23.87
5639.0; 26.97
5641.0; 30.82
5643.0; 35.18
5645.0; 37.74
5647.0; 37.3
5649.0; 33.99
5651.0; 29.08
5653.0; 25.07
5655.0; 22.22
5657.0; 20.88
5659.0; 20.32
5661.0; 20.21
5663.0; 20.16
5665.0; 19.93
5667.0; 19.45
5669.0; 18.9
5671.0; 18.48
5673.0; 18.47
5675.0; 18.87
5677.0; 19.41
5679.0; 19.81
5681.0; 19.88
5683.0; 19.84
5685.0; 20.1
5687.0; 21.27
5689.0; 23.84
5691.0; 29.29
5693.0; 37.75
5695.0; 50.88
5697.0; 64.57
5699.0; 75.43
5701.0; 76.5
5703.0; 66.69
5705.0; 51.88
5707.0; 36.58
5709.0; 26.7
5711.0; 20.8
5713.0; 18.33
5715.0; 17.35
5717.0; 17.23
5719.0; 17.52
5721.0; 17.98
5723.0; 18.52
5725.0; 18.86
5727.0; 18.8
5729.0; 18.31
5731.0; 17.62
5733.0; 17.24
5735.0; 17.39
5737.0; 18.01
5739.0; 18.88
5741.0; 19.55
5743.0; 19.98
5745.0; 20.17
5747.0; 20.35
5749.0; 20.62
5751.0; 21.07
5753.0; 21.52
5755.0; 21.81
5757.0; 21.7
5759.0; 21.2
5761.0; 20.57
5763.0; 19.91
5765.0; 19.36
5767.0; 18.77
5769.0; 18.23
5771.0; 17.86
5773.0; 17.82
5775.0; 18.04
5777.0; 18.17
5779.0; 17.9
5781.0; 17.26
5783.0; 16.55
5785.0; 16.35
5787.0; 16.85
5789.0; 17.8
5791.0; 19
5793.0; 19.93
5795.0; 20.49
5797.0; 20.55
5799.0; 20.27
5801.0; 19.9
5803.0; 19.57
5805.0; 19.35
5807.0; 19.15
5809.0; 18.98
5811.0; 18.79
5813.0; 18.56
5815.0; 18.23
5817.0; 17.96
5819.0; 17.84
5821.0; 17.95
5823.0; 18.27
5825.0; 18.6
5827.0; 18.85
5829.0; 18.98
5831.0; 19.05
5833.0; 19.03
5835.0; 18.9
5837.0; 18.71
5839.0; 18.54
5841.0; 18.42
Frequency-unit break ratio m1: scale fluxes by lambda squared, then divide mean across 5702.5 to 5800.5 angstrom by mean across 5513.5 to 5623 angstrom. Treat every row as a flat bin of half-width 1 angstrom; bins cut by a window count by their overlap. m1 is 1.16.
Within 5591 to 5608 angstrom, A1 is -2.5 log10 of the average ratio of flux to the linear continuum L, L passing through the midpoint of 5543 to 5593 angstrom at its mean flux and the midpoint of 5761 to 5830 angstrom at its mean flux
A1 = -0.03 mag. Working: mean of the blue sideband 17.8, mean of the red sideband 18.6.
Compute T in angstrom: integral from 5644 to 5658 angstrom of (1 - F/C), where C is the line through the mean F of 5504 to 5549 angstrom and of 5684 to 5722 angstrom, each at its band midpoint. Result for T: 1.0 angstrom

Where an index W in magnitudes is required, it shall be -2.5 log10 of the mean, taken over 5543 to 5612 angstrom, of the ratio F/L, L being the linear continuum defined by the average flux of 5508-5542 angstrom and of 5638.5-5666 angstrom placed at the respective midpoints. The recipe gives 0.298 mag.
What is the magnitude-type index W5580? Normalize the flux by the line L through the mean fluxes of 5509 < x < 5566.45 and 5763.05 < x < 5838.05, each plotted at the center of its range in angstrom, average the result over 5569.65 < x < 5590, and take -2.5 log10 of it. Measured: 0.11 mag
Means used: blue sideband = 20.1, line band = 18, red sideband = 18.6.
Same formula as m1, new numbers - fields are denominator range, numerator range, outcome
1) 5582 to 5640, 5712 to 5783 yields 1.05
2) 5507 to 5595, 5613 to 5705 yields 1.50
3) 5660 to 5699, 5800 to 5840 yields 0.74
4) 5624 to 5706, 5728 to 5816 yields 0.67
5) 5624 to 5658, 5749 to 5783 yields 0.79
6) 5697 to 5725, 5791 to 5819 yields 0.56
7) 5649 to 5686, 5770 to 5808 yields 0.92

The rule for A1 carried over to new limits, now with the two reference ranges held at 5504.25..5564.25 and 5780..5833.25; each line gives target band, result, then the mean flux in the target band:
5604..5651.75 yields -0.19 mag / 23.3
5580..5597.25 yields 0.17 mag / 17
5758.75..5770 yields -0.04 mag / 19.6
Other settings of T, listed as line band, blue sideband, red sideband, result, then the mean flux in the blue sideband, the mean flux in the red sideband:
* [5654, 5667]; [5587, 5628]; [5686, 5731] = 2.8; 18.2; 33.5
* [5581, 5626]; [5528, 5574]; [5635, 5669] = 9.6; 19.9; 26.1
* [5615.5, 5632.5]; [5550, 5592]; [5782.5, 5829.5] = 0.4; 18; 18.7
